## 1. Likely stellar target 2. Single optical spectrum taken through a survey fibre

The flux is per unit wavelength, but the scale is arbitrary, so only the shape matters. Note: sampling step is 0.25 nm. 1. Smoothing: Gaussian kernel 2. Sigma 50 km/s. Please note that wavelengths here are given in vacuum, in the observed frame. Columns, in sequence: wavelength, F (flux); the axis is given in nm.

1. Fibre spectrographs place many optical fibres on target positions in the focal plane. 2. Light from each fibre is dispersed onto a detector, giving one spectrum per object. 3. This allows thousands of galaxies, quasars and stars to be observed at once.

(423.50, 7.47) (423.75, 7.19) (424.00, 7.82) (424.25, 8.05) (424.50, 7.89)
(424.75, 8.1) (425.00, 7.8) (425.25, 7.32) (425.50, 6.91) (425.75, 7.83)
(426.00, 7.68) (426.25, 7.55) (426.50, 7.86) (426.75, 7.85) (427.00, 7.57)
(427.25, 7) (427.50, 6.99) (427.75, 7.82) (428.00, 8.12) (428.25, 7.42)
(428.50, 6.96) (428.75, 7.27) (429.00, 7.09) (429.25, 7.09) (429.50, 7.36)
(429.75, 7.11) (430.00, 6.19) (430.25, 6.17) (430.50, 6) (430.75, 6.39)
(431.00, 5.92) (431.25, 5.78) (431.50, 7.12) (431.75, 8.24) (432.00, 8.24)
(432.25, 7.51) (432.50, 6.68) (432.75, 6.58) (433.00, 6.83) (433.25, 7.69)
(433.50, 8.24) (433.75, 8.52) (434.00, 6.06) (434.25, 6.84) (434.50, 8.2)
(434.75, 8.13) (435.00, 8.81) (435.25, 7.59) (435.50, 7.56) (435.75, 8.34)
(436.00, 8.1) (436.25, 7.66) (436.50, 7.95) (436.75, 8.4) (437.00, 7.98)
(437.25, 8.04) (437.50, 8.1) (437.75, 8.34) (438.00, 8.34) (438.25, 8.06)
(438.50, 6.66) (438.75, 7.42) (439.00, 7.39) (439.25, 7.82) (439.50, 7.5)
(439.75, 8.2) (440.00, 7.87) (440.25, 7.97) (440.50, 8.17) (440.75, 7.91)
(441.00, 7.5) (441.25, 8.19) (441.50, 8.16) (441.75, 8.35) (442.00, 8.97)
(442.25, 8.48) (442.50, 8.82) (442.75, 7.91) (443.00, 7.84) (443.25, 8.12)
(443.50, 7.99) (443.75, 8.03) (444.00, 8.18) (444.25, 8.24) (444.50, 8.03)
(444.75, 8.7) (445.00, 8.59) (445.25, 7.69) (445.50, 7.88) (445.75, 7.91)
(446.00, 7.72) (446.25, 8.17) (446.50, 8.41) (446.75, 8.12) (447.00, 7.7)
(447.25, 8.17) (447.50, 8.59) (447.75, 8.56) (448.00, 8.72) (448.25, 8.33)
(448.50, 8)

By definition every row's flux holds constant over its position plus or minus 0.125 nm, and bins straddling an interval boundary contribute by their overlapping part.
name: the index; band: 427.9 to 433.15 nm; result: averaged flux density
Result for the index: 6.95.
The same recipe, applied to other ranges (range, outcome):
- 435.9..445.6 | 8.04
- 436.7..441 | 7.87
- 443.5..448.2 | 8.19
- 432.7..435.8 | 7.65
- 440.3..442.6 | 8.27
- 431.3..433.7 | 7.44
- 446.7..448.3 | 8.32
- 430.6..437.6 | 7.55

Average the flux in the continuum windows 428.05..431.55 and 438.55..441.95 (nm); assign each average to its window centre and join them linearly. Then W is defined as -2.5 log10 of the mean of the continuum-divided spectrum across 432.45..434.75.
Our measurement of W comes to -0.03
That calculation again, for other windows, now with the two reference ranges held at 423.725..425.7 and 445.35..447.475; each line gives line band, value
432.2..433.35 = 0.12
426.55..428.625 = 0.03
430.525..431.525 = 0.25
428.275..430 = 0.09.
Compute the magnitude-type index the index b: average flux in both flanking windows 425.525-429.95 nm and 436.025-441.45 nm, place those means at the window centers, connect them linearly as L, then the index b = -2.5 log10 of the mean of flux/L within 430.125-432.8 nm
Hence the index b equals 0.12 mag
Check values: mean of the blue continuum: 7.41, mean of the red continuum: 7.89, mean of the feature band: 6.79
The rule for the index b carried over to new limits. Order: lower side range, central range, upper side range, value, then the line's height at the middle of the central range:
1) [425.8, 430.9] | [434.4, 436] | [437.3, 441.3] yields -0.07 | 7.59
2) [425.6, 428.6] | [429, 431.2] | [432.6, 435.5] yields 0.16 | 7.57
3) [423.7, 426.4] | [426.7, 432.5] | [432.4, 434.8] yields 0.06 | 7.5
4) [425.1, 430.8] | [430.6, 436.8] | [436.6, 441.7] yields 0.01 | 7.57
